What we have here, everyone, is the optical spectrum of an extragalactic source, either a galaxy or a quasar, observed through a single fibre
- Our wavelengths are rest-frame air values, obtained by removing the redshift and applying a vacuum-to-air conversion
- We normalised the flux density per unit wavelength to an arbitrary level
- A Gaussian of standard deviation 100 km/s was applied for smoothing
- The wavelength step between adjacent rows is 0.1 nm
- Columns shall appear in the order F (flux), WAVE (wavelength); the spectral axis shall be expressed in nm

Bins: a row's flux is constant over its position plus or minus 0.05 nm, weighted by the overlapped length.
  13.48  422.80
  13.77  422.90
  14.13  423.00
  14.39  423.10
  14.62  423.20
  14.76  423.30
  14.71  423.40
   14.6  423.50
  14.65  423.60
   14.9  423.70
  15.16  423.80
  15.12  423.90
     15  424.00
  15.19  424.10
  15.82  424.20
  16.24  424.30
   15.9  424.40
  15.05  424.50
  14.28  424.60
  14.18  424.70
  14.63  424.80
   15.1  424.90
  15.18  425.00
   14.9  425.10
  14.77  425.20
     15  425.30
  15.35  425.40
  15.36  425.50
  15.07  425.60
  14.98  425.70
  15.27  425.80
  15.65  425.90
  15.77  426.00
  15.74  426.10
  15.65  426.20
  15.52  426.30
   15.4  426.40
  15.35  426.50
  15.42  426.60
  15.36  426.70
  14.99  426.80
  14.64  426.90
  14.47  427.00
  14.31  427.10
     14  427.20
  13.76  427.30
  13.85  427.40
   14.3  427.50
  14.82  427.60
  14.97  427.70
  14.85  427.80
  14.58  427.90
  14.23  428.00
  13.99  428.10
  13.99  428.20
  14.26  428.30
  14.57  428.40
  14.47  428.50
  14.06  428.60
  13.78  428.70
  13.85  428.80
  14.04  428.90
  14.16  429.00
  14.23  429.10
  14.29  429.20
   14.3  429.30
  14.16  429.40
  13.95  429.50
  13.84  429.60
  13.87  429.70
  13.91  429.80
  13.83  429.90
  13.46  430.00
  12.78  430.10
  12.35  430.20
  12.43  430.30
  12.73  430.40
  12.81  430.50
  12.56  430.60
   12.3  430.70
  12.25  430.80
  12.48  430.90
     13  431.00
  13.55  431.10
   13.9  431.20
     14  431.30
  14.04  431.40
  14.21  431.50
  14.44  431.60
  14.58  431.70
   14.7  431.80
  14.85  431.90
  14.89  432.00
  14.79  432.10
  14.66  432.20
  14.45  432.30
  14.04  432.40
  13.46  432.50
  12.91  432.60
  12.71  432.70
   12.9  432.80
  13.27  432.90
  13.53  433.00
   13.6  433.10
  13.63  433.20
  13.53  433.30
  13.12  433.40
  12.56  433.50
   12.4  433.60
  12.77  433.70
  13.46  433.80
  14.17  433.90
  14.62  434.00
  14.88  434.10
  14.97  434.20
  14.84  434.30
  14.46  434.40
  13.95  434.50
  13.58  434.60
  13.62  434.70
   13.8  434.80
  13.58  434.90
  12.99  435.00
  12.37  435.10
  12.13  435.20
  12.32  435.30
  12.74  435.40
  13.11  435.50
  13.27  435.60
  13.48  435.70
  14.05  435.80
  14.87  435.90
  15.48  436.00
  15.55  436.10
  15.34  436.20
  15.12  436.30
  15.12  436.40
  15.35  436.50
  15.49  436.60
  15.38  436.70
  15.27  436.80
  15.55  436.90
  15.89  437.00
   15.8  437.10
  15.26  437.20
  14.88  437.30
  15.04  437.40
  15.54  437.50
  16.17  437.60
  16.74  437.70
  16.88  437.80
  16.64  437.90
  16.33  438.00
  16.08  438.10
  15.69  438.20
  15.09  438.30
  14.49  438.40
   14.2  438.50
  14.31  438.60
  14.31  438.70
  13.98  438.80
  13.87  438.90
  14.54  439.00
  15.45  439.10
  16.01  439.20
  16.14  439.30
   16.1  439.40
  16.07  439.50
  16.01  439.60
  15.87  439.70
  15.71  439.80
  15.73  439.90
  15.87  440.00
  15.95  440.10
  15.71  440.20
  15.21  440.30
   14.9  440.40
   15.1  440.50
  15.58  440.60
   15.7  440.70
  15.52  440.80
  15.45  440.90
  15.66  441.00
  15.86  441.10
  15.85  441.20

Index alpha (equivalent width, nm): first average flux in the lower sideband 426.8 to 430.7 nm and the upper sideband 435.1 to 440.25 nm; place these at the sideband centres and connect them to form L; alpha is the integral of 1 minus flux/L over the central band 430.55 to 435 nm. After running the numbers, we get 0.228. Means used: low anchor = 13.9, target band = 13.7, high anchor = 15.1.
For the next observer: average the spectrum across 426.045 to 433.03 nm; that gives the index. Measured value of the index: 14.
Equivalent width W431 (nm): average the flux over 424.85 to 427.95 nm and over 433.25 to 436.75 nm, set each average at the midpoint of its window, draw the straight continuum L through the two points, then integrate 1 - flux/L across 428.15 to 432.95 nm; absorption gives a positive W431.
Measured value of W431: 0.25 nm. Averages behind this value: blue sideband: 15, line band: 13.7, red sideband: 14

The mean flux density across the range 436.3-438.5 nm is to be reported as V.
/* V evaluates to 15.6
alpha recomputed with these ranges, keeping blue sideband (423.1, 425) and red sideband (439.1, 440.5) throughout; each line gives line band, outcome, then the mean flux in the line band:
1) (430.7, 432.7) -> 0.19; 13.9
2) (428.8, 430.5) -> 0.18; 13.6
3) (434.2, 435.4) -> 0.16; 13.5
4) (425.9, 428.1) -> 0.04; 14.9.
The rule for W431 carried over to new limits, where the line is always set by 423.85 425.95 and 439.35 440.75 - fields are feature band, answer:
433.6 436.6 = 0.292 nm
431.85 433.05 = 0.120 nm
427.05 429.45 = 0.160 nm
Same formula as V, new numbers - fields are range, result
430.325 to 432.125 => 13.6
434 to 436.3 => 13.9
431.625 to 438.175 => 14.4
